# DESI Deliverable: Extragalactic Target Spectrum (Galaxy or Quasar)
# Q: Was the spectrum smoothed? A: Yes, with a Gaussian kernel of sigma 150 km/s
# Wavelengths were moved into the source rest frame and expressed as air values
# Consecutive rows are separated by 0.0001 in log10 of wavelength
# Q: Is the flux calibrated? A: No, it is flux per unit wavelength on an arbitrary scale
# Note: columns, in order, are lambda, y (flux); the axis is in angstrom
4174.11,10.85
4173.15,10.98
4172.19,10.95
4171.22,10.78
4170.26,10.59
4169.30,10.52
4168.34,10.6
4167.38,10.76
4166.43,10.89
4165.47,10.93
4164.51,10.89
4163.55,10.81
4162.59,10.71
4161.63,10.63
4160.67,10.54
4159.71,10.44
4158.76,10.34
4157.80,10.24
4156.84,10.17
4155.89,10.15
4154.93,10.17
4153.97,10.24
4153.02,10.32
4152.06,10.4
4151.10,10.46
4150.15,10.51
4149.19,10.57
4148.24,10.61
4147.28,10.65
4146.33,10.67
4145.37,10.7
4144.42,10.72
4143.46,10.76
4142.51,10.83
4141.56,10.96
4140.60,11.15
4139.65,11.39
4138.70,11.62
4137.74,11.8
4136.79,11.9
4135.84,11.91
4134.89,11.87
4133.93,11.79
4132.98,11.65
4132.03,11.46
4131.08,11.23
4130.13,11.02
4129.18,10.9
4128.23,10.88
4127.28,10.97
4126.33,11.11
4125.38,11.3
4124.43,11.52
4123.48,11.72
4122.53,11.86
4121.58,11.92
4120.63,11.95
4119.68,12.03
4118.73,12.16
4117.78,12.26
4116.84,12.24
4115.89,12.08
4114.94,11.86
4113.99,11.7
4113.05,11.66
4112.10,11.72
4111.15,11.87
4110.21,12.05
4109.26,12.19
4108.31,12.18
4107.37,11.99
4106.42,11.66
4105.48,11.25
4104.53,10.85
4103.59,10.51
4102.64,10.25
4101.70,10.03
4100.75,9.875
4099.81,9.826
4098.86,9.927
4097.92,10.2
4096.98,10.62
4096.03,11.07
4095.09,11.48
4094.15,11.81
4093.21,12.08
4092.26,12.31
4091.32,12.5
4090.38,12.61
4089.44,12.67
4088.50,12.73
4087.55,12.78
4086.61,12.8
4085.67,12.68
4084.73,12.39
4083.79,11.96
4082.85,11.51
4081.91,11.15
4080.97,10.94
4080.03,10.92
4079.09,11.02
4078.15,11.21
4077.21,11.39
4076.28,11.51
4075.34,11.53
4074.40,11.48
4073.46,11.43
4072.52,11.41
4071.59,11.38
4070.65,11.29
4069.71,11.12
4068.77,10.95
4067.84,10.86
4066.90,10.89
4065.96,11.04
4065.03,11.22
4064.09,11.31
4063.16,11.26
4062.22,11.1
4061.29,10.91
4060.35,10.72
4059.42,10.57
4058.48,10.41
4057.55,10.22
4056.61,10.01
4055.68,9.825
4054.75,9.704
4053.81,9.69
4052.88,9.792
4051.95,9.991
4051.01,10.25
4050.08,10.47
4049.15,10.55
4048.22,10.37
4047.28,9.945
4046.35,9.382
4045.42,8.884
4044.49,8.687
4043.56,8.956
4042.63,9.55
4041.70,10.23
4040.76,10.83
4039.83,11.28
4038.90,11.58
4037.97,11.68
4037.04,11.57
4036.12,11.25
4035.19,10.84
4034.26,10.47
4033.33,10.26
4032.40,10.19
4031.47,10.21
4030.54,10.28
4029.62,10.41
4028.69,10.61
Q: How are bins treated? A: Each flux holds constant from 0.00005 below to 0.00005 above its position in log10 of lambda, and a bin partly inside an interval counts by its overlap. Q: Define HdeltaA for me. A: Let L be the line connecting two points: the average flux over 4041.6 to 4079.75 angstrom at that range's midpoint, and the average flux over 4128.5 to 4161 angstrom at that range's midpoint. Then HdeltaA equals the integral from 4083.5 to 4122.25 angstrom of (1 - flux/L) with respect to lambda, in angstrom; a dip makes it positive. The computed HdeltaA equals -3.44 angstrom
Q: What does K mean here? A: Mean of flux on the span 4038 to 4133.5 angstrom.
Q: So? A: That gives 11.1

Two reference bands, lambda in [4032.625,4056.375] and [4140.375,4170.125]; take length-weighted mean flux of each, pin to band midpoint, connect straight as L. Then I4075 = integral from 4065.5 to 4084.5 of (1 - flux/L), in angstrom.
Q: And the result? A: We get -1.7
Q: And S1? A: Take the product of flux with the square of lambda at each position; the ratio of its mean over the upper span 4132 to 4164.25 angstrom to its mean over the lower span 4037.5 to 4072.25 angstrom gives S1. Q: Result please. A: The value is 1.08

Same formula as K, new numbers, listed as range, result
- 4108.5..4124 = 12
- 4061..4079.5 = 11.2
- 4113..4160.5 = 11.2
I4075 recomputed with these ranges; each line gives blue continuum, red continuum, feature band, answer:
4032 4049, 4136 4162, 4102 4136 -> -3.1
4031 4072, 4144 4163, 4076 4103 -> -2.5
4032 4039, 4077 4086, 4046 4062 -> 1.4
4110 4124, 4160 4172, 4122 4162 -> 1.3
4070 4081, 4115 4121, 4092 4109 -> 1.1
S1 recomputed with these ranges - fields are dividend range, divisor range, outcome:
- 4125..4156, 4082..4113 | 0.97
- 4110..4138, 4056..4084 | 1.08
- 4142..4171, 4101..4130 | 0.93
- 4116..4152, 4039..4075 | 1.12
